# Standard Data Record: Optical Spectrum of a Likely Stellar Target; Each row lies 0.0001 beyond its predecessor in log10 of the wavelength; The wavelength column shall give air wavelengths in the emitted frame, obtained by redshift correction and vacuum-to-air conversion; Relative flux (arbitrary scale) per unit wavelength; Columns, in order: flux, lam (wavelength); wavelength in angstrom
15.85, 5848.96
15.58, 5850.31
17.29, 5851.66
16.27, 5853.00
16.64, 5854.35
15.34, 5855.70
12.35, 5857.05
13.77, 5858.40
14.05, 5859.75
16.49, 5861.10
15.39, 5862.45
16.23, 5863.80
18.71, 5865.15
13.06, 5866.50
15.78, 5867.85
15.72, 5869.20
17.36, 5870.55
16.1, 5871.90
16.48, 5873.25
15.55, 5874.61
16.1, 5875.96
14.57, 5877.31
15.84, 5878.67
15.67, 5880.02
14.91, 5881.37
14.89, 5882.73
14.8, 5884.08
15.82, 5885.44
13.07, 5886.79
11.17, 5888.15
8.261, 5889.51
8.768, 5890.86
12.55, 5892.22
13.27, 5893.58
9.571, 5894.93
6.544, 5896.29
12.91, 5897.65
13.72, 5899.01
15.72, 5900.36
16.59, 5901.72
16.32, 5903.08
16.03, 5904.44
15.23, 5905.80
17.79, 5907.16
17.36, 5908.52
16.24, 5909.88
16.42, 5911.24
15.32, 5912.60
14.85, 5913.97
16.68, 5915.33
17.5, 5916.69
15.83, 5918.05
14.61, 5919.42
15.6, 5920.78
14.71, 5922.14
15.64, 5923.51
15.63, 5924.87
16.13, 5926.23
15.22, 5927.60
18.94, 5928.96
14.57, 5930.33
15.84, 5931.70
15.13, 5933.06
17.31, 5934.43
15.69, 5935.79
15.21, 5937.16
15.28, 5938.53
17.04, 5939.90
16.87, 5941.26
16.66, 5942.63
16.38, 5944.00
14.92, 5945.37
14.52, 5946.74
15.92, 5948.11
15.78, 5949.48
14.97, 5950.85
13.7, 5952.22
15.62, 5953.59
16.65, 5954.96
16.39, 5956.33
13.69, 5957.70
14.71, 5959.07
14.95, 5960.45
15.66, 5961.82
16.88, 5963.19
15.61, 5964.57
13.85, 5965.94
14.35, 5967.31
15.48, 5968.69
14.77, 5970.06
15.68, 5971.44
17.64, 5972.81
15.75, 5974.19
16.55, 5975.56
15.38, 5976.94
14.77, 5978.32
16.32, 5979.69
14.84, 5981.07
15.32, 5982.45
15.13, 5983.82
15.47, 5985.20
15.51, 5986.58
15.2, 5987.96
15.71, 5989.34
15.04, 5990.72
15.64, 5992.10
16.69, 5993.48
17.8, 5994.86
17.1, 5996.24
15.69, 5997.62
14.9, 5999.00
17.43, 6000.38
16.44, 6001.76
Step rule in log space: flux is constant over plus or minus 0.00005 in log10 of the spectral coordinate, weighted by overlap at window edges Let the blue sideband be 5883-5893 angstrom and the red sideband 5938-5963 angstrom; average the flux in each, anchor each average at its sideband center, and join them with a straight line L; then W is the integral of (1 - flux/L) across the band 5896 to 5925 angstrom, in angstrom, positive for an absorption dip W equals -4.4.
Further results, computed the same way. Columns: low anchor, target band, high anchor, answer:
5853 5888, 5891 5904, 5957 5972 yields 2.00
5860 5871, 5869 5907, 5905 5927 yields 4.51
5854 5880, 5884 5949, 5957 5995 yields 2.45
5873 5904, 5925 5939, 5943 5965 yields -1.07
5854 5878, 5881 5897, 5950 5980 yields 3.70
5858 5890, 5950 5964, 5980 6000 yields 0.20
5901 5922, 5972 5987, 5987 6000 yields 0.30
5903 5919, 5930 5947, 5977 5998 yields 0.23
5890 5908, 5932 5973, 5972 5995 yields -1.80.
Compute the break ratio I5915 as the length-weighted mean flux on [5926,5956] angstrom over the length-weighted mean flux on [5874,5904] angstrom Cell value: 1.2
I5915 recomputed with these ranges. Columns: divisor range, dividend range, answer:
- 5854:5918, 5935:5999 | 1.06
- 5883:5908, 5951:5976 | 1.16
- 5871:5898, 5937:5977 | 1.16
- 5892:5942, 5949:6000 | 1.02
